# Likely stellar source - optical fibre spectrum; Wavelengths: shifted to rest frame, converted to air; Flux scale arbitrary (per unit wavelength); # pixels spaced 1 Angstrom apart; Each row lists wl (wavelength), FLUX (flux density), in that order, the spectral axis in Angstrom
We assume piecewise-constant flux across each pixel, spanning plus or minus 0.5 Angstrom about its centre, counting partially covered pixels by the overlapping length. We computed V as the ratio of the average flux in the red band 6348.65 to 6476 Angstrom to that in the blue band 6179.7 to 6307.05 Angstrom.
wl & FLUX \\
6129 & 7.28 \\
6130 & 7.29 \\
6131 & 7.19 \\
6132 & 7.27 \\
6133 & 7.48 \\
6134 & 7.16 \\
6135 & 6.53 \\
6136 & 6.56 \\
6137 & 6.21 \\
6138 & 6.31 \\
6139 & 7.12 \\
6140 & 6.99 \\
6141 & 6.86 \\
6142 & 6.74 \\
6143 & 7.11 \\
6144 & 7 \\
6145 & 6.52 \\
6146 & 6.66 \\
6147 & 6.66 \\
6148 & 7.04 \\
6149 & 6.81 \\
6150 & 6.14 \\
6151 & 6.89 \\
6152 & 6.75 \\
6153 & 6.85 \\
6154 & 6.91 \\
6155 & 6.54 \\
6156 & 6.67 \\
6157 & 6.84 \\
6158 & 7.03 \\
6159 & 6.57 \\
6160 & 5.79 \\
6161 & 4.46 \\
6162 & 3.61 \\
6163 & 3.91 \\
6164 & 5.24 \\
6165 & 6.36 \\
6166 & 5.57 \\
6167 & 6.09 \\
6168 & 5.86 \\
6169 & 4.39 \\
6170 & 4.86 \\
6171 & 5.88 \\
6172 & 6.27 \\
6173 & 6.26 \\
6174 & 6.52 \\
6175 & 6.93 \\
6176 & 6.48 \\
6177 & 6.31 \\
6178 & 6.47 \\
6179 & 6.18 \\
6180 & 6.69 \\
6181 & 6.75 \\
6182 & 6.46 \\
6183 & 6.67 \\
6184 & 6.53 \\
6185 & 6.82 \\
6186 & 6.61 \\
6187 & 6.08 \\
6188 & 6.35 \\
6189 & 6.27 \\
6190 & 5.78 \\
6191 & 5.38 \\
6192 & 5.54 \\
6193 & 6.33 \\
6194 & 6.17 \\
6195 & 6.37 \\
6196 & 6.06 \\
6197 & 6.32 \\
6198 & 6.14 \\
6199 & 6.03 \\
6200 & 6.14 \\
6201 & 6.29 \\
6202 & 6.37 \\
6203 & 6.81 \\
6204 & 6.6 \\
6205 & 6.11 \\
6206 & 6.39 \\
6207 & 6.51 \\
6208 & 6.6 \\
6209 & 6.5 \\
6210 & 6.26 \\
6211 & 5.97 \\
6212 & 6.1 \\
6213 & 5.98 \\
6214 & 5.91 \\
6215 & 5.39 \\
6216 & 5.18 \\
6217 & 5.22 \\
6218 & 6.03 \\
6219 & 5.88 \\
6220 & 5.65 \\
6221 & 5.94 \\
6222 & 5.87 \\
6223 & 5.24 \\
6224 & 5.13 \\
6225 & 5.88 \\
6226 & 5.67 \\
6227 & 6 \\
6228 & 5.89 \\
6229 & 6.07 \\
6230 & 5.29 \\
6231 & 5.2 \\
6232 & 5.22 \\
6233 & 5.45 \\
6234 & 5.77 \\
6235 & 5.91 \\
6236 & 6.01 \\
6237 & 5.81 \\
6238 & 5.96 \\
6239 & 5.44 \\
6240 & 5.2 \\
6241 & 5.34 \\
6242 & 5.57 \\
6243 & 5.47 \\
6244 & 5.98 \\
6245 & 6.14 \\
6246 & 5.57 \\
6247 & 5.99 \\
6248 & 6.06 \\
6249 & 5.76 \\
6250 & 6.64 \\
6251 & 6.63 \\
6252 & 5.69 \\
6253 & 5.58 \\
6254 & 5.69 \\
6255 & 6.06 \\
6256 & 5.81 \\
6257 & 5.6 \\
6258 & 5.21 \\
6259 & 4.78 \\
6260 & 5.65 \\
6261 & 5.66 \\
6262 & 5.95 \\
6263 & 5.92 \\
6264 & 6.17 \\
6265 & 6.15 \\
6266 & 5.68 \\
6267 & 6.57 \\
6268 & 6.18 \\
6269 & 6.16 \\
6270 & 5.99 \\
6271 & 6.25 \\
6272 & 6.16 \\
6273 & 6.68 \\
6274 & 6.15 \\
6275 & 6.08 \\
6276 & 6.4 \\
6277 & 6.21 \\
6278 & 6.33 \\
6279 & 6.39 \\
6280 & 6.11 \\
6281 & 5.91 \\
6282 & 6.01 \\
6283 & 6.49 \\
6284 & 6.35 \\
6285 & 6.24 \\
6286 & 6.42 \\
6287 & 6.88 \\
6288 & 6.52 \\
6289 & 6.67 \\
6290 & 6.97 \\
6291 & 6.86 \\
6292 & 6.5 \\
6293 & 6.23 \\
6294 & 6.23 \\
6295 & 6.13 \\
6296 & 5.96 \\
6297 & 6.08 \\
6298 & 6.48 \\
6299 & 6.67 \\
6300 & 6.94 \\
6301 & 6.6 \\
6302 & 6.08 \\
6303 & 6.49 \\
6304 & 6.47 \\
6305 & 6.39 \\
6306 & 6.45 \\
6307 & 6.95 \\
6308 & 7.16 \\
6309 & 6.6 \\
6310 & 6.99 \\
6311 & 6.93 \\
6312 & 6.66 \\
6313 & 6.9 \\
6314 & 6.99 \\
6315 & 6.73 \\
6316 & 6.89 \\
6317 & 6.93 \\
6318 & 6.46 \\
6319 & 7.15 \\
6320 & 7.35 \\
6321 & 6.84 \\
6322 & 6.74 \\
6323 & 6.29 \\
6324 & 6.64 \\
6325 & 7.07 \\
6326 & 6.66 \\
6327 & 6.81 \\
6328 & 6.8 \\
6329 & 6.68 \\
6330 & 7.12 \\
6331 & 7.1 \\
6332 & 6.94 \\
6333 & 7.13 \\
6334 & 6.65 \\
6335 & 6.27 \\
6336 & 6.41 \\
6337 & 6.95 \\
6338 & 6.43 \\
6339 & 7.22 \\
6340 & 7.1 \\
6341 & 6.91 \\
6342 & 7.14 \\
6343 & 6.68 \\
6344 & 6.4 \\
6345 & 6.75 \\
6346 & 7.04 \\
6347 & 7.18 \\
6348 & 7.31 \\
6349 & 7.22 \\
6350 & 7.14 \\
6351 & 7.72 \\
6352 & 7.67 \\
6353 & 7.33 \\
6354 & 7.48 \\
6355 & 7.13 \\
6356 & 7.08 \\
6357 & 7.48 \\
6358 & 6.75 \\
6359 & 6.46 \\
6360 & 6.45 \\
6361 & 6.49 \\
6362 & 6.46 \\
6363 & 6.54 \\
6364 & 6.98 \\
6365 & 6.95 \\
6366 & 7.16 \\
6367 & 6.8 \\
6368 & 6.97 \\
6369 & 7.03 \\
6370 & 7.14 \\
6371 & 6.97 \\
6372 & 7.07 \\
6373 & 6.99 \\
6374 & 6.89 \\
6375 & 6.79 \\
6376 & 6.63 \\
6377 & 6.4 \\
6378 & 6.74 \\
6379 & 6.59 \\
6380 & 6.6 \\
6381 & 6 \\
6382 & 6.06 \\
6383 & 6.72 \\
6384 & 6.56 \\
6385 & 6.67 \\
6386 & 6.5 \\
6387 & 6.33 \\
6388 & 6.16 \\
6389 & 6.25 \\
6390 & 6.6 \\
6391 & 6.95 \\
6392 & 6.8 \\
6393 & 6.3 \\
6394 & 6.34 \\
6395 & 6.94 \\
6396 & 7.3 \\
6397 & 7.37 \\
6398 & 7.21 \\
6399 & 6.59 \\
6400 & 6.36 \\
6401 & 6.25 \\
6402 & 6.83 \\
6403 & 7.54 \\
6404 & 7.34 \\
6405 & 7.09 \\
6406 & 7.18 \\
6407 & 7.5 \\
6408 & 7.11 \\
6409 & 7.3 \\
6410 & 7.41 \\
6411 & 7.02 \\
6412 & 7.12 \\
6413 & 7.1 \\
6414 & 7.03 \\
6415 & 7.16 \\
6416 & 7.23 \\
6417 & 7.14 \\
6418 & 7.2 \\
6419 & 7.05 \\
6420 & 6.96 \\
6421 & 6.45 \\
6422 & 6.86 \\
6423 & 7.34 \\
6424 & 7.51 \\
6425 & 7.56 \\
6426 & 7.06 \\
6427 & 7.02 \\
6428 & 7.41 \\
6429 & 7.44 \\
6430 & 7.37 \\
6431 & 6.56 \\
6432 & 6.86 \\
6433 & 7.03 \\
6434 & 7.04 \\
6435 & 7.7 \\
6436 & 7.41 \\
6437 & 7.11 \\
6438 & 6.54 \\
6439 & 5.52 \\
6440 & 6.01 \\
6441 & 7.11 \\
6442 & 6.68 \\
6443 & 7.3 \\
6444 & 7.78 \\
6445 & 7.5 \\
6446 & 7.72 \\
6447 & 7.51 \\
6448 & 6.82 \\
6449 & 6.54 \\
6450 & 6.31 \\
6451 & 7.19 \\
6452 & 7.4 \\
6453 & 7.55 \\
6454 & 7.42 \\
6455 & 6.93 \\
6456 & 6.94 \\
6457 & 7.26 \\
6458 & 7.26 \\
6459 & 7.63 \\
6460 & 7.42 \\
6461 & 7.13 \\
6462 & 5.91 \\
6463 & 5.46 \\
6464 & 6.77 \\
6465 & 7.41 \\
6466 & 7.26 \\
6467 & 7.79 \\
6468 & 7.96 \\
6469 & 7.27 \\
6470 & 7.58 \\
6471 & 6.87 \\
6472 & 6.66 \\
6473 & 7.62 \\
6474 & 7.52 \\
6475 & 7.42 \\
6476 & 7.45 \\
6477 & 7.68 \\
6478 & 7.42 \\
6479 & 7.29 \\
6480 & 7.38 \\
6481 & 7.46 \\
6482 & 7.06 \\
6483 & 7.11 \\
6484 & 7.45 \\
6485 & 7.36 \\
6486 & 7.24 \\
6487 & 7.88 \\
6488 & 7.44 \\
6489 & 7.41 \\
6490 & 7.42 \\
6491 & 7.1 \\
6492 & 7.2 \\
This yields 1.15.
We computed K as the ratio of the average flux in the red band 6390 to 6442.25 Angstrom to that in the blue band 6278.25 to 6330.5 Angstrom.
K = 1.1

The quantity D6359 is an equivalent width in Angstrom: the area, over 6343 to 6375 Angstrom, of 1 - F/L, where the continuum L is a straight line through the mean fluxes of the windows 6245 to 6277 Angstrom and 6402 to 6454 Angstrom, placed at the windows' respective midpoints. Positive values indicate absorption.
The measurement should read -1.7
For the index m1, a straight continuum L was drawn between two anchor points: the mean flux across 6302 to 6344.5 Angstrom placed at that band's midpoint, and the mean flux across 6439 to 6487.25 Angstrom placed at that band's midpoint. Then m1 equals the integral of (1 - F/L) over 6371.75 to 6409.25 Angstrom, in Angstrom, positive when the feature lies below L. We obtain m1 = 1.2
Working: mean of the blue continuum 6.79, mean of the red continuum 7.18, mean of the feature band 6.75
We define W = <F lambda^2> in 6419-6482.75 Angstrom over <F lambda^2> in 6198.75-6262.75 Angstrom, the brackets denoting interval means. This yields 1.3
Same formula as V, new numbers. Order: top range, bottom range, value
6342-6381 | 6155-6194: 1.15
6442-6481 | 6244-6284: 1.20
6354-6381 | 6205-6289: 1.15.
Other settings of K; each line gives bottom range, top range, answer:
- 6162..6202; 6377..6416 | 1.12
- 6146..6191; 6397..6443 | 1.14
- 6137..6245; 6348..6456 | 1.14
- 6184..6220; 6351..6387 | 1.11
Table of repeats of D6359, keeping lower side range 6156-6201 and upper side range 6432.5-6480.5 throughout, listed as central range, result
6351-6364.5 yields -0.5 Angstrom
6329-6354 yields -1.2 Angstrom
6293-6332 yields -0.7 Angstrom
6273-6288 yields 0.3 Angstrom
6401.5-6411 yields -0.4 Angstrom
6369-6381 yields 0.1 Angstrom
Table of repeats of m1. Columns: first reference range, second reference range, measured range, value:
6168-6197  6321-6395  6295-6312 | 0.1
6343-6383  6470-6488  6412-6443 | 0.5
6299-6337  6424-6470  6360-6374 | 0.0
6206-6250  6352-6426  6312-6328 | -1.0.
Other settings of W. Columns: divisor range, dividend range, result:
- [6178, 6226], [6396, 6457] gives 1.24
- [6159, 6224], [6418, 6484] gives 1.29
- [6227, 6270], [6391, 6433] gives 1.28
